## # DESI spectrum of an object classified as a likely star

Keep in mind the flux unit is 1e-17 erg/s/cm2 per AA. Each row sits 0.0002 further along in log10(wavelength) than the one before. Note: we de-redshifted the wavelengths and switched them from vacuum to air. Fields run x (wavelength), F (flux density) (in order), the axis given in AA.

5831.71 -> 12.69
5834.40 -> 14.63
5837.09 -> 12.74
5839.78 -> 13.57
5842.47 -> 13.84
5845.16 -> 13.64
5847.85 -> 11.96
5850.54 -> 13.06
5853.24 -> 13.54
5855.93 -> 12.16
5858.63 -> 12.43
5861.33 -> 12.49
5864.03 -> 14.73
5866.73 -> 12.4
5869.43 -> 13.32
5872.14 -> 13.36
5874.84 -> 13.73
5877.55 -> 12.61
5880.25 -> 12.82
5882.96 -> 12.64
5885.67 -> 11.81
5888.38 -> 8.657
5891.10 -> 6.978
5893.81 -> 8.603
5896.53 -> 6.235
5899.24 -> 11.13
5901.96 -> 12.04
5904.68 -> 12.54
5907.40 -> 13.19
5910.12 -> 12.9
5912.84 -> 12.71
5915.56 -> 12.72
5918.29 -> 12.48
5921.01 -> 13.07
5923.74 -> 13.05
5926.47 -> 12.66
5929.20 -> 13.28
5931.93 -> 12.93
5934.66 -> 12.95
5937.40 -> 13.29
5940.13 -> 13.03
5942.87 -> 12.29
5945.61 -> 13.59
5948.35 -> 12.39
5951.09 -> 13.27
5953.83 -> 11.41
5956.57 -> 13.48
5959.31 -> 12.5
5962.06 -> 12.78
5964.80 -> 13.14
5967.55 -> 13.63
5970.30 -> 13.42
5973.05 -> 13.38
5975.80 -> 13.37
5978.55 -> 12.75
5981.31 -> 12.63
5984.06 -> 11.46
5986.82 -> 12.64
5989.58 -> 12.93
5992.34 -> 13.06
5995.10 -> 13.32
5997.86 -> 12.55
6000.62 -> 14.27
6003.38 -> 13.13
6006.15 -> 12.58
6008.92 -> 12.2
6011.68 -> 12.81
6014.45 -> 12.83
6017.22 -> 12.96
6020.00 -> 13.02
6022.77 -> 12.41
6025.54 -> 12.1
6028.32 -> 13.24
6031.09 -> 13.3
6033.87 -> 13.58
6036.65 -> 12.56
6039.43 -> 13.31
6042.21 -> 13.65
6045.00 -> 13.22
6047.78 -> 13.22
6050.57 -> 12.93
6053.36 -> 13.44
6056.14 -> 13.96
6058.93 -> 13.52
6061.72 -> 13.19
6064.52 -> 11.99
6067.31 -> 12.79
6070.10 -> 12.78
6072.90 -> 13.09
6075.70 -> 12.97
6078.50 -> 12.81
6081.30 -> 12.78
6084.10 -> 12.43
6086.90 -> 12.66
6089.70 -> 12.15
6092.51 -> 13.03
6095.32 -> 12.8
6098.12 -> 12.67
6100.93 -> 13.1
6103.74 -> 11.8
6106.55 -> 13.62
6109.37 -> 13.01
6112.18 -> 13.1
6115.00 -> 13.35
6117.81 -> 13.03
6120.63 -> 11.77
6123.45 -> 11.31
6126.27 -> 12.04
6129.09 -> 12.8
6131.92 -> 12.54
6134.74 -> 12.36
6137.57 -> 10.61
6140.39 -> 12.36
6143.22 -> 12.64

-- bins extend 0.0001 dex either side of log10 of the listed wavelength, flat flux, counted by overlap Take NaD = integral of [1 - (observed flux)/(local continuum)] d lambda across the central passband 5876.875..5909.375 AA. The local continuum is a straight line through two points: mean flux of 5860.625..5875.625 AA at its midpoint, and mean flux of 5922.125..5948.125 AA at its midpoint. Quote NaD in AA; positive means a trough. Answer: 6.0 AA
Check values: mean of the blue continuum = 13.4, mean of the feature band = 10.8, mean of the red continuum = 13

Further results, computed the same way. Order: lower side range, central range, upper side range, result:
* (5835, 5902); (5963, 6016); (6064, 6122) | -2.2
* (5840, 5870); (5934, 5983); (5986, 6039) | 0.1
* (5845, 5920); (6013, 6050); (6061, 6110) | -1.4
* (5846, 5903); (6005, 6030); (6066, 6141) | -0.8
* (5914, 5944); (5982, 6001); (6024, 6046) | 0.3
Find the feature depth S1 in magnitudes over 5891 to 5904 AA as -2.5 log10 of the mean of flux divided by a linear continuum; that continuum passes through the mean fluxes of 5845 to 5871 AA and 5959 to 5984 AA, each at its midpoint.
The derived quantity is 0.35 mag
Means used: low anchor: 12.9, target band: 9.38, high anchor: 13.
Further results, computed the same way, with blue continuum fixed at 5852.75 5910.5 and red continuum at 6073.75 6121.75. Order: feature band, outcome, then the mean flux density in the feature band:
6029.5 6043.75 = -0.066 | 13.3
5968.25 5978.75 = -0.094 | 13.3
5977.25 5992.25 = -0.023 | 12.5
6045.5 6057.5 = -0.068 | 13.4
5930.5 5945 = -0.077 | 12.9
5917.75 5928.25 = -0.077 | 12.9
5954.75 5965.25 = -0.066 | 12.9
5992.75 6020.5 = -0.052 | 13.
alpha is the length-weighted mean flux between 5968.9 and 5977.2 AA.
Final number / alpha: 13.4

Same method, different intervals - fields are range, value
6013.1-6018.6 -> 12.9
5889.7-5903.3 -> 8.99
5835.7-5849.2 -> 13.2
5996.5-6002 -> 13.4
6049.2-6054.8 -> 13.2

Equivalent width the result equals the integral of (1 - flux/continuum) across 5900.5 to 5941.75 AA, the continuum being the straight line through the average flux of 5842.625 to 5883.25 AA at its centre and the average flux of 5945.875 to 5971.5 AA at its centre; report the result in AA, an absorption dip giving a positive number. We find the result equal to 0.4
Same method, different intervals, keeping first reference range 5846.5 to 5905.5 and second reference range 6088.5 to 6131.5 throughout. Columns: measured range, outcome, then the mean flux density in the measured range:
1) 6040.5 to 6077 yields -2.0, 13.1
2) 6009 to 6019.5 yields -0.4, 12.8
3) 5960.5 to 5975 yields -1.4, 13.3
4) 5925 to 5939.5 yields -1.3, 13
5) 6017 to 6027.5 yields -0.3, 12.6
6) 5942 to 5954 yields -0.7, 12.7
